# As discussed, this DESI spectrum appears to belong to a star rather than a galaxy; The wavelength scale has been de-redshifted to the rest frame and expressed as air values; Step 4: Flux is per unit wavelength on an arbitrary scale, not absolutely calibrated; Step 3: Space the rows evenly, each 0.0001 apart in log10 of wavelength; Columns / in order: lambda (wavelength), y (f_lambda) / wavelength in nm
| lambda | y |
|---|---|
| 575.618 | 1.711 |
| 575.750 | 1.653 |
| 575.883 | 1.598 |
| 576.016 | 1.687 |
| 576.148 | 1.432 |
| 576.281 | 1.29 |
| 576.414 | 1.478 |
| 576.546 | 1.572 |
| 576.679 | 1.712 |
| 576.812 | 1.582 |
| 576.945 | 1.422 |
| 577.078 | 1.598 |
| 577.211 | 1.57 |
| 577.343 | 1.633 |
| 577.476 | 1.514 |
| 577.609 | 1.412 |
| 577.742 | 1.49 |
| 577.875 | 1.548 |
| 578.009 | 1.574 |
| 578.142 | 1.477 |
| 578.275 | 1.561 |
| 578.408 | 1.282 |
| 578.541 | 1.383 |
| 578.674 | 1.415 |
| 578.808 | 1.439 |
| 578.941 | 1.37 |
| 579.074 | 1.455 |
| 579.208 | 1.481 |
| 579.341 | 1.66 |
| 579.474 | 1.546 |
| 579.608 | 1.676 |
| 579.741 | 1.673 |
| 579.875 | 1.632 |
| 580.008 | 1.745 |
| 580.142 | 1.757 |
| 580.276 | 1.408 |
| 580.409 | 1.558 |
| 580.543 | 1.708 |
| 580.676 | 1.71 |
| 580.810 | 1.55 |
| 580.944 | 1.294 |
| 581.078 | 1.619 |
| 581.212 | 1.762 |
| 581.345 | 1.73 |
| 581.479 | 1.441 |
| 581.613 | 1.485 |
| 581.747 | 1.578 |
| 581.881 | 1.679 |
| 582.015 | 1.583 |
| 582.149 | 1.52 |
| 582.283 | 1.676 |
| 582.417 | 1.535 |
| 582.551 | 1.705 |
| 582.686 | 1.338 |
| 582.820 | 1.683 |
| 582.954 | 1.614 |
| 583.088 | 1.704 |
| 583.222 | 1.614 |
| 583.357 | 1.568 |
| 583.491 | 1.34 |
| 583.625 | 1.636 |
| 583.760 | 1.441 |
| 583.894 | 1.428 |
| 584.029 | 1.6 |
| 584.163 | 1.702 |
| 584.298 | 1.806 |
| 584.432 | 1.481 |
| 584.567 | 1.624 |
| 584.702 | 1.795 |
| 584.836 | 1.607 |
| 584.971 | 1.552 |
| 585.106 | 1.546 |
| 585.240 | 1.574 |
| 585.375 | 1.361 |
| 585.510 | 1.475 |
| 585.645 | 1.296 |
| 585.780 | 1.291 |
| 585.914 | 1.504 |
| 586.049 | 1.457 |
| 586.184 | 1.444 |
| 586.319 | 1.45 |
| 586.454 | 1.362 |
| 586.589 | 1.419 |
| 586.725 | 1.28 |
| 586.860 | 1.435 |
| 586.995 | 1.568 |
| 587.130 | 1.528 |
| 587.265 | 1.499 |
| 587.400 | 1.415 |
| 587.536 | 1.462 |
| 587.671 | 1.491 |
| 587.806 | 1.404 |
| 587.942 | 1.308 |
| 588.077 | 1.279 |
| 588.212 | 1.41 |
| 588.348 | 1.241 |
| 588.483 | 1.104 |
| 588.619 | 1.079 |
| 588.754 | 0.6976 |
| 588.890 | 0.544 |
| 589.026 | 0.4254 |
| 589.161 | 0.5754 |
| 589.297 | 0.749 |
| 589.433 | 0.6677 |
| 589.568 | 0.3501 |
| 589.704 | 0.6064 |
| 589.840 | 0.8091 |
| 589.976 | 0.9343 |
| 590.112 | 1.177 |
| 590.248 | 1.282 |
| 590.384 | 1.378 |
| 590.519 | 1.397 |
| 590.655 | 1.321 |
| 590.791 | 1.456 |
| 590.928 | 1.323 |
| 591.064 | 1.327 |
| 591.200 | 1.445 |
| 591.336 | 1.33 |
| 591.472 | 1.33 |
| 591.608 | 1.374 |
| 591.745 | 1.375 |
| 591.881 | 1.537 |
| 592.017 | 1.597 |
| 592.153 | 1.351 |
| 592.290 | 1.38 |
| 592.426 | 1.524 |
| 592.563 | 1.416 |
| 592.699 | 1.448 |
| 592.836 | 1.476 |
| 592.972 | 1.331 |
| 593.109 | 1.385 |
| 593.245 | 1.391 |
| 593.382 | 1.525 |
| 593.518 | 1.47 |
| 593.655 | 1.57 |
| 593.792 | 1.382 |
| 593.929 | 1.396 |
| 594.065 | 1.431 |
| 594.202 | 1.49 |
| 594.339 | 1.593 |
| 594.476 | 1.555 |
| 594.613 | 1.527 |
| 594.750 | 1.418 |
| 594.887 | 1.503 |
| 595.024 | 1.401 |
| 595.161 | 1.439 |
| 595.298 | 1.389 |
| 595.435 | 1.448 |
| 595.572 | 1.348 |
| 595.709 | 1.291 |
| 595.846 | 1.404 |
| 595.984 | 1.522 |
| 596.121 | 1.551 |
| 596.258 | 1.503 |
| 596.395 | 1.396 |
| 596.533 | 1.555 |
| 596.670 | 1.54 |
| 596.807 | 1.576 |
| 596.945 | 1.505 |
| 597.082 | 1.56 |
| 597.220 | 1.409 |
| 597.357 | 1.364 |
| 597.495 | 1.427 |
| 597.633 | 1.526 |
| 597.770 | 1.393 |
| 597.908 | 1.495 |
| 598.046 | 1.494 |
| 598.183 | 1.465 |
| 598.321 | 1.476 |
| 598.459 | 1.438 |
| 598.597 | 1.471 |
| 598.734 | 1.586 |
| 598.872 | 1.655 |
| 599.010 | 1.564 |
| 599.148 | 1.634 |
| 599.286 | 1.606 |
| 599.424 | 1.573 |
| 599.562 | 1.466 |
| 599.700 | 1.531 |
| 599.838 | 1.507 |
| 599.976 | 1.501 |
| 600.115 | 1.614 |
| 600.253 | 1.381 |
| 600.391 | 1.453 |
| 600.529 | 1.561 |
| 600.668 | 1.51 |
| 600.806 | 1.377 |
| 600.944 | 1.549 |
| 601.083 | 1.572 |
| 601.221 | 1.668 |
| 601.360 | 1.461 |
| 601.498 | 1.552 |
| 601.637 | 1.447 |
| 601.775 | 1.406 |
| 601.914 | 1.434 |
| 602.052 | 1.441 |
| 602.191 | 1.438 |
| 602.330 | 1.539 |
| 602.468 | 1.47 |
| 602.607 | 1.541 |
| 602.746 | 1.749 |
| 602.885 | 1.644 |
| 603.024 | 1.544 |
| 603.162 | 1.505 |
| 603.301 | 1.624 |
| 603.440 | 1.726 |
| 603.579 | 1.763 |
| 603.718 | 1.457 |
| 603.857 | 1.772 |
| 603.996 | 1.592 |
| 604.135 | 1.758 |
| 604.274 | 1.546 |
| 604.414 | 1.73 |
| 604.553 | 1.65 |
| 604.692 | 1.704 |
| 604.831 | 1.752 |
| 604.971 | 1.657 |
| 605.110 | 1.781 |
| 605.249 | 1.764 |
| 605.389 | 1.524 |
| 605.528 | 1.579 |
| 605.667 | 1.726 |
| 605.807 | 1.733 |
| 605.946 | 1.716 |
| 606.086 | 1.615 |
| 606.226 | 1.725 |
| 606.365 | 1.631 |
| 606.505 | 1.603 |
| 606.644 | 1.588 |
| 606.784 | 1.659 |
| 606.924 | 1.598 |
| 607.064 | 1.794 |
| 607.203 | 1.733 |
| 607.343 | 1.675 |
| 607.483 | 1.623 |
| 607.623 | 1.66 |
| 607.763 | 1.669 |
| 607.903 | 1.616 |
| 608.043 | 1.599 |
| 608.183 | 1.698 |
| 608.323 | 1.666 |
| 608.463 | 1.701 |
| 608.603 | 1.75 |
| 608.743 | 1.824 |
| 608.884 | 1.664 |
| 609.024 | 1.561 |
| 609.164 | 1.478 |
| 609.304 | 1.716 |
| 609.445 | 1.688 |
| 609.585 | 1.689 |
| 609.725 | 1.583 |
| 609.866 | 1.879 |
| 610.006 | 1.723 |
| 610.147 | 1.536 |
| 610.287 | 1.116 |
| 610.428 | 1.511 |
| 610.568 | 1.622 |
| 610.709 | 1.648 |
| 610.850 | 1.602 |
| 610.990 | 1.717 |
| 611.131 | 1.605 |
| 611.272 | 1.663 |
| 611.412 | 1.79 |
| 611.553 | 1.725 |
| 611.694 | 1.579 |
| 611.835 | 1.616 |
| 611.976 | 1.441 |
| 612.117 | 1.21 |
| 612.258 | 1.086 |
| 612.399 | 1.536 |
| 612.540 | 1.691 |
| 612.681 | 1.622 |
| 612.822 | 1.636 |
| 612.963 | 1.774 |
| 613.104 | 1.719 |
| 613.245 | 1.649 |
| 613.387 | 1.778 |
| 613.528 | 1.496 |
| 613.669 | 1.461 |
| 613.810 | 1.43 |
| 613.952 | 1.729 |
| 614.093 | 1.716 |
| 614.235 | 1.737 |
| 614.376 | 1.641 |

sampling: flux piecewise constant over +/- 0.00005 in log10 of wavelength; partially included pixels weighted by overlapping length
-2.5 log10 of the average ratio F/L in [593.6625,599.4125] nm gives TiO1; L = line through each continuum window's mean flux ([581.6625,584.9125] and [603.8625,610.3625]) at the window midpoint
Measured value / 0.102 mag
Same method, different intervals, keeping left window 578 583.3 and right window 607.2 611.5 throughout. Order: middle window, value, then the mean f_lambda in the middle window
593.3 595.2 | 0.09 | 1.48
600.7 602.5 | 0.09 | 1.49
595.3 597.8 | 0.10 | 1.46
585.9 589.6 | 0.31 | 1.19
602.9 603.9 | 0.00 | 1.63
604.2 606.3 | -0.03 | 1.68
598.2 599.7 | 0.05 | 1.54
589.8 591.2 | 0.26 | 1.26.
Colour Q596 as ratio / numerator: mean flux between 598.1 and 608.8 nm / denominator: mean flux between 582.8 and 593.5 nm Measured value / 1.19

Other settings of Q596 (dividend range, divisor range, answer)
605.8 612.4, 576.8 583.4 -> 1.04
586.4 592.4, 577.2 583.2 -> 0.77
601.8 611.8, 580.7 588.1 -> 1.08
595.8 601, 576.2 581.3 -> 0.98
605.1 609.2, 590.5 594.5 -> 1.16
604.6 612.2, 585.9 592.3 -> 1.34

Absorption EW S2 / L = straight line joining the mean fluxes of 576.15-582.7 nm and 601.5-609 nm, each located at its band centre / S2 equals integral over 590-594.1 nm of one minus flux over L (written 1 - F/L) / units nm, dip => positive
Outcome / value 0.496 nm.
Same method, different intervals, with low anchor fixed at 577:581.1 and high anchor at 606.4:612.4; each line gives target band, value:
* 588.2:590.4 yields 0.99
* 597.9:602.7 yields 0.24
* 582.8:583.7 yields -0.02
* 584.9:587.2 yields 0.17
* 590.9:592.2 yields 0.14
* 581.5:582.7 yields -0.02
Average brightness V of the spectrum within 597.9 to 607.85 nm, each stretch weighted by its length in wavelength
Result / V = 1.59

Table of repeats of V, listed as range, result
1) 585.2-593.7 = 1.27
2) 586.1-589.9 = 1.13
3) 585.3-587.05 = 1.41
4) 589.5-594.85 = 1.35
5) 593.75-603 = 1.49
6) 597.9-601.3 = 1.53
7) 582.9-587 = 1.51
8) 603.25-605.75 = 1.67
